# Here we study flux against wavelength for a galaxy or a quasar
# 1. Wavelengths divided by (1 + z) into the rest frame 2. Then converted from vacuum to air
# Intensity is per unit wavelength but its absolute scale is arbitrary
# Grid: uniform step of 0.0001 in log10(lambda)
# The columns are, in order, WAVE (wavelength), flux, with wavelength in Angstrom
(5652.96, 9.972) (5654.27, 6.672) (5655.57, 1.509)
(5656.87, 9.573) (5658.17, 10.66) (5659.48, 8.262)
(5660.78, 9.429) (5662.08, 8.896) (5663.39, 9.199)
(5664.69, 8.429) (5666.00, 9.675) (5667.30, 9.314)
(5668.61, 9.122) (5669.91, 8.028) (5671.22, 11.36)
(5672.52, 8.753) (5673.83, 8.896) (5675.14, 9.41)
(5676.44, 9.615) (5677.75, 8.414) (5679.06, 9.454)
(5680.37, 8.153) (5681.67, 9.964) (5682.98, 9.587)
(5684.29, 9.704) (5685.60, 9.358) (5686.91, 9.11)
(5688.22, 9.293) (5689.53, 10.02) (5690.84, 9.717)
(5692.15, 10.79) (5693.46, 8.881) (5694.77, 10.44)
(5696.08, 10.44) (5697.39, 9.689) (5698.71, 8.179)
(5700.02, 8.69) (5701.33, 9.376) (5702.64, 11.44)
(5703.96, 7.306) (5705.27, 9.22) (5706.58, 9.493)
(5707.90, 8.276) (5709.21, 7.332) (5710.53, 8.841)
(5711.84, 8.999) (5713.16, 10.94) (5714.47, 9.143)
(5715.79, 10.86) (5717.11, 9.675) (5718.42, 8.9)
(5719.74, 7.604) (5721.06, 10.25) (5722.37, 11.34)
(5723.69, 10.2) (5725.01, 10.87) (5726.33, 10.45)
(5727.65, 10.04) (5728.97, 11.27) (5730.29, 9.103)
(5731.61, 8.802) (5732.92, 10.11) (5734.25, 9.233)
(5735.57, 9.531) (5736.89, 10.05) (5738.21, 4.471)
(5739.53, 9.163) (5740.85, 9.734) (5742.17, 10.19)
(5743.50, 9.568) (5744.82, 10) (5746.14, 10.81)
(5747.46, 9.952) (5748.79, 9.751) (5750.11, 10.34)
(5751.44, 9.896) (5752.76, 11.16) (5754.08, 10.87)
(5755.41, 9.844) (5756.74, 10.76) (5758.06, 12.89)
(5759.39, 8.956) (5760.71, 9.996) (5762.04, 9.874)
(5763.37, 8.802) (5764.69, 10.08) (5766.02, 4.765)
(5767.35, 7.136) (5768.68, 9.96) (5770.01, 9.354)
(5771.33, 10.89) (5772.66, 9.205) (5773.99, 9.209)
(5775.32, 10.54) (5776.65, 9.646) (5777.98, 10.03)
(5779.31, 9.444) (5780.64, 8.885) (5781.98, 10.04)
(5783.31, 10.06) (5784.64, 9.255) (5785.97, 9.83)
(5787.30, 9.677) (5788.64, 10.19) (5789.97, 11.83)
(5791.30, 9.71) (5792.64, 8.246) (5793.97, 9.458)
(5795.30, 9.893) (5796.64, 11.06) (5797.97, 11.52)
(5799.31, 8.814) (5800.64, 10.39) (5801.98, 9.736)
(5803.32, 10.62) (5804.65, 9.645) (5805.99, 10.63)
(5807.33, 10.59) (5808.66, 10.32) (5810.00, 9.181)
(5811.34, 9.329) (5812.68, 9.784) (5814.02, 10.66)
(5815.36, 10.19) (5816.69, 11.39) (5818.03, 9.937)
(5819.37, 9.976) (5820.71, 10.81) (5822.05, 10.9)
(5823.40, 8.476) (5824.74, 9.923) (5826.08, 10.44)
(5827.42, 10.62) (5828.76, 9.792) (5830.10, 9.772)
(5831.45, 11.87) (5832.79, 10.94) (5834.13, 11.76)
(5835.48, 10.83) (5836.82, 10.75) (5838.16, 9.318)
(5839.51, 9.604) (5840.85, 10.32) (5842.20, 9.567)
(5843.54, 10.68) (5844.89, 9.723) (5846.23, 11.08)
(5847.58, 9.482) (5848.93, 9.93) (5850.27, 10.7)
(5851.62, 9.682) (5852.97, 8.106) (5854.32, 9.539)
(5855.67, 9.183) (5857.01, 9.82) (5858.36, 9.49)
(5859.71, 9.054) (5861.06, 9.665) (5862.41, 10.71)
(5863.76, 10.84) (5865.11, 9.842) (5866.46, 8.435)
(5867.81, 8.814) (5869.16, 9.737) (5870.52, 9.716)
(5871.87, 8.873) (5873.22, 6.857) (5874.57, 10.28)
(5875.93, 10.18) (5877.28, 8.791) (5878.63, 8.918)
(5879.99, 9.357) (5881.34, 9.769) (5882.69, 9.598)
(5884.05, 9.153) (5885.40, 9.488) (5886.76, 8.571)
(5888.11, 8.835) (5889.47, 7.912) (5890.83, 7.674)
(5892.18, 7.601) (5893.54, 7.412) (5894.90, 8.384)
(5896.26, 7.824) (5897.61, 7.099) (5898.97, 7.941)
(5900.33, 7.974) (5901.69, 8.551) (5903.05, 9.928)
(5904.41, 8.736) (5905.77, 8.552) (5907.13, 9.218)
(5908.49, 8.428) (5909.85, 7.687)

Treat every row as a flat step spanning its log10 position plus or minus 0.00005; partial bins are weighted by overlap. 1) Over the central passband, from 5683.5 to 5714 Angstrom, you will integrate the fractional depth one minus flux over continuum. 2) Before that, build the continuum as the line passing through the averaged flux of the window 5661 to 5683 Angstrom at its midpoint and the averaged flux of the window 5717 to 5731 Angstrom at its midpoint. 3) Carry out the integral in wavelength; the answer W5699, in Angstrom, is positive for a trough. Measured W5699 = 0.7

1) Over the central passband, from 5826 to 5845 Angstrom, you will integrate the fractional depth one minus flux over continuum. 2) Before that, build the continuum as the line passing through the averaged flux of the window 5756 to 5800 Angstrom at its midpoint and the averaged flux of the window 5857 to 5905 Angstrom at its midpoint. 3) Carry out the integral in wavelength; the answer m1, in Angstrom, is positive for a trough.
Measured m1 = -2.4 Angstrom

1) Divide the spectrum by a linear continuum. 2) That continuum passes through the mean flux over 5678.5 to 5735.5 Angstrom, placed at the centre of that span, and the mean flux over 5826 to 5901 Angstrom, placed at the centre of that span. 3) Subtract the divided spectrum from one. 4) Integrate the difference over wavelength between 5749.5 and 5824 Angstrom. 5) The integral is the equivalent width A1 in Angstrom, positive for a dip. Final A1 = -3.3 Angstrom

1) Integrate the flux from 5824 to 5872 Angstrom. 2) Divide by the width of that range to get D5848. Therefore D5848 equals 9.97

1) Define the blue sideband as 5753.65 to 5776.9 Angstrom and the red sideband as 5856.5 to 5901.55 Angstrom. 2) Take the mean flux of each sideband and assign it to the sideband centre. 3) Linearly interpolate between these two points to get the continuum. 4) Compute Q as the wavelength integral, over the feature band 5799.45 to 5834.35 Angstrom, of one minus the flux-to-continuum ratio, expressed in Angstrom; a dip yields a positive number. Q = -3.7 Angstrom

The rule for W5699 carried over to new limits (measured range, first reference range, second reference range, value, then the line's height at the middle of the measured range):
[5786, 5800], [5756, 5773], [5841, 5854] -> -0.6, 9.6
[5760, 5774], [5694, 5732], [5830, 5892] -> 0.8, 9.58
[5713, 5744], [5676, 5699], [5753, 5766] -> 0.5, 9.78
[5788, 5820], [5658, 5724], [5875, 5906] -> -4.2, 8.95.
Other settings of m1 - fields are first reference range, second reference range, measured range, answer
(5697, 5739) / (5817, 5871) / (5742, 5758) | -1.4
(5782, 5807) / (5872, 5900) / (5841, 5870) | -2.1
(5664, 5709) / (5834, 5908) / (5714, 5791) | -3.6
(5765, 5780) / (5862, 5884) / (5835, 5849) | -1.2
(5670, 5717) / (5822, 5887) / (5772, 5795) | -0.3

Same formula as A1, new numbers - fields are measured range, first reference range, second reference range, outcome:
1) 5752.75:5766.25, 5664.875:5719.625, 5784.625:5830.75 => -0.2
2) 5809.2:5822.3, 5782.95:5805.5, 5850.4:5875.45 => -0.5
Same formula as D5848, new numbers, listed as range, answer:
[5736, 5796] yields 9.65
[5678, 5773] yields 9.56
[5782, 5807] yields 10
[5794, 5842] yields 10.3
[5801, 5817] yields 10.1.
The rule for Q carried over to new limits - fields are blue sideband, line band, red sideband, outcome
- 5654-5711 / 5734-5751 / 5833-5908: -0.6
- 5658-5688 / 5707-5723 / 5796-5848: 0.3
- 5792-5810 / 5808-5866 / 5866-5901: -4.0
